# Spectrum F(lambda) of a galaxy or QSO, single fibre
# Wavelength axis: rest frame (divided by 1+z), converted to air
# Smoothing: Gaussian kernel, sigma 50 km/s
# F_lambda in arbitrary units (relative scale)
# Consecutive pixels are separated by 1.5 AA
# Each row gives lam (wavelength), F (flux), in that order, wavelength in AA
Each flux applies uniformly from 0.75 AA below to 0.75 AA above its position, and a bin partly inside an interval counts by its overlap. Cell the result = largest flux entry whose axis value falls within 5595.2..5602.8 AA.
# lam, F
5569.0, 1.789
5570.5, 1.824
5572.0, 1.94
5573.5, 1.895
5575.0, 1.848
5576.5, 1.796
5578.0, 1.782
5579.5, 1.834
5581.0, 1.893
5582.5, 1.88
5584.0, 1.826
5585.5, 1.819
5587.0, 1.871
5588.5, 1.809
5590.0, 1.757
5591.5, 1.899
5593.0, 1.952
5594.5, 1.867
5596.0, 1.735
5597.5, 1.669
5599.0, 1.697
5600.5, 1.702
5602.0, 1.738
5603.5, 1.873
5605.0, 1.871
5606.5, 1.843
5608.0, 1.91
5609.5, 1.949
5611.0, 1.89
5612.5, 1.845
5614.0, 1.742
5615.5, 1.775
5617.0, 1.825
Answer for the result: 1.738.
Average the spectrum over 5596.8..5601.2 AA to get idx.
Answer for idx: 1.69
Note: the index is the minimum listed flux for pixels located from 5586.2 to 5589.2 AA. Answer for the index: 1.809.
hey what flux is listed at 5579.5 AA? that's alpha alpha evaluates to 1.834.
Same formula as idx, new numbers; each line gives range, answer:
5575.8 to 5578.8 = 1.79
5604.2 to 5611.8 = 1.89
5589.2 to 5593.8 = 1.87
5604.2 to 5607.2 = 1.86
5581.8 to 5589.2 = 1.84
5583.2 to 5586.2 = 1.82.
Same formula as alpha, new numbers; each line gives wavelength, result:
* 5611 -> 1.89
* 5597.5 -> 1.669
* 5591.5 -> 1.899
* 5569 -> 1.789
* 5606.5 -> 1.843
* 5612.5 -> 1.845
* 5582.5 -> 1.88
